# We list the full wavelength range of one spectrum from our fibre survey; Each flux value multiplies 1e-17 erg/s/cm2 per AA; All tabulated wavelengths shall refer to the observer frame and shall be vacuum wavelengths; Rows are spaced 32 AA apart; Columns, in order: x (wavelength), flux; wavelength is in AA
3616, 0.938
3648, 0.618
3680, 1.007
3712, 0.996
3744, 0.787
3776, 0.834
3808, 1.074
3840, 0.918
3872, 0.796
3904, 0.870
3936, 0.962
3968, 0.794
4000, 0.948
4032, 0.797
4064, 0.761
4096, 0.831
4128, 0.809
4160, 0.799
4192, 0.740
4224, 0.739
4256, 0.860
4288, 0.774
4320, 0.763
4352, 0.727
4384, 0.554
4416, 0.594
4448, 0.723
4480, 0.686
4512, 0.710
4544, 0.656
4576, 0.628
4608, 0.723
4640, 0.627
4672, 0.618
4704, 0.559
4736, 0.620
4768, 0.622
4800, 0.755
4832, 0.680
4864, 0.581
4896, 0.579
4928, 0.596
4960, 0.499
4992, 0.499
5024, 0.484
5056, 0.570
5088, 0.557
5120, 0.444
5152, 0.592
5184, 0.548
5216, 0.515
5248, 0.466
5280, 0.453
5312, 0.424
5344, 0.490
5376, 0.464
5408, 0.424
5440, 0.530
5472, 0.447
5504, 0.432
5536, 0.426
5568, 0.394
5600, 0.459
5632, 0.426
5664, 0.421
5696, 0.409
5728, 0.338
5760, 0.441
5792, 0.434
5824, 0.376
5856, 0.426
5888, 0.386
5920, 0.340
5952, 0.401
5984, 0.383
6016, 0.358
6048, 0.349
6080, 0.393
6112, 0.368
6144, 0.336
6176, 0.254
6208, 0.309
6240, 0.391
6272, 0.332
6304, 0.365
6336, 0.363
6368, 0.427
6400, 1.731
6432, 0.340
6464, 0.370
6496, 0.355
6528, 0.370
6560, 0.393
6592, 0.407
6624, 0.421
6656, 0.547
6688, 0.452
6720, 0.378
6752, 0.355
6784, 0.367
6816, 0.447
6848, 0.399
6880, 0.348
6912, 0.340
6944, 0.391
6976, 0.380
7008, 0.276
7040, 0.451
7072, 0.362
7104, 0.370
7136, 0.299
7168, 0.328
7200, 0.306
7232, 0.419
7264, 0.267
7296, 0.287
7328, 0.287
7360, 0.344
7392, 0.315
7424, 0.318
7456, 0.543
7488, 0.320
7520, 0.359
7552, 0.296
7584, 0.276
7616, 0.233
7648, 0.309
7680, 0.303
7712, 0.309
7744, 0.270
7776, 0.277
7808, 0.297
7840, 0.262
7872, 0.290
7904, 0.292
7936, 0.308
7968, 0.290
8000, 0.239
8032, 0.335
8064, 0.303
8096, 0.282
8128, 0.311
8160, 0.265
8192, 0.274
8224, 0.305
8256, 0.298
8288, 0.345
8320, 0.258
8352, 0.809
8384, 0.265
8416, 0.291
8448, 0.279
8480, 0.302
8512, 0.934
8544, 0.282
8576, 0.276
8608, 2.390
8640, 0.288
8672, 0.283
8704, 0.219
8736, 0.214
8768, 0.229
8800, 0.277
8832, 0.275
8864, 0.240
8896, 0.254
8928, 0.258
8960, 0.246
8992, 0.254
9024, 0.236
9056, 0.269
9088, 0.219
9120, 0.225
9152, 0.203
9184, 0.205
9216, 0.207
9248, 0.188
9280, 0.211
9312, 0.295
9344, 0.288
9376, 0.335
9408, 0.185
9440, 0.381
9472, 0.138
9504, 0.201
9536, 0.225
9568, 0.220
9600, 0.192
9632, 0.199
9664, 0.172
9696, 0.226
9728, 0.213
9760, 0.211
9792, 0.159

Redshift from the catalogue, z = 0.72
